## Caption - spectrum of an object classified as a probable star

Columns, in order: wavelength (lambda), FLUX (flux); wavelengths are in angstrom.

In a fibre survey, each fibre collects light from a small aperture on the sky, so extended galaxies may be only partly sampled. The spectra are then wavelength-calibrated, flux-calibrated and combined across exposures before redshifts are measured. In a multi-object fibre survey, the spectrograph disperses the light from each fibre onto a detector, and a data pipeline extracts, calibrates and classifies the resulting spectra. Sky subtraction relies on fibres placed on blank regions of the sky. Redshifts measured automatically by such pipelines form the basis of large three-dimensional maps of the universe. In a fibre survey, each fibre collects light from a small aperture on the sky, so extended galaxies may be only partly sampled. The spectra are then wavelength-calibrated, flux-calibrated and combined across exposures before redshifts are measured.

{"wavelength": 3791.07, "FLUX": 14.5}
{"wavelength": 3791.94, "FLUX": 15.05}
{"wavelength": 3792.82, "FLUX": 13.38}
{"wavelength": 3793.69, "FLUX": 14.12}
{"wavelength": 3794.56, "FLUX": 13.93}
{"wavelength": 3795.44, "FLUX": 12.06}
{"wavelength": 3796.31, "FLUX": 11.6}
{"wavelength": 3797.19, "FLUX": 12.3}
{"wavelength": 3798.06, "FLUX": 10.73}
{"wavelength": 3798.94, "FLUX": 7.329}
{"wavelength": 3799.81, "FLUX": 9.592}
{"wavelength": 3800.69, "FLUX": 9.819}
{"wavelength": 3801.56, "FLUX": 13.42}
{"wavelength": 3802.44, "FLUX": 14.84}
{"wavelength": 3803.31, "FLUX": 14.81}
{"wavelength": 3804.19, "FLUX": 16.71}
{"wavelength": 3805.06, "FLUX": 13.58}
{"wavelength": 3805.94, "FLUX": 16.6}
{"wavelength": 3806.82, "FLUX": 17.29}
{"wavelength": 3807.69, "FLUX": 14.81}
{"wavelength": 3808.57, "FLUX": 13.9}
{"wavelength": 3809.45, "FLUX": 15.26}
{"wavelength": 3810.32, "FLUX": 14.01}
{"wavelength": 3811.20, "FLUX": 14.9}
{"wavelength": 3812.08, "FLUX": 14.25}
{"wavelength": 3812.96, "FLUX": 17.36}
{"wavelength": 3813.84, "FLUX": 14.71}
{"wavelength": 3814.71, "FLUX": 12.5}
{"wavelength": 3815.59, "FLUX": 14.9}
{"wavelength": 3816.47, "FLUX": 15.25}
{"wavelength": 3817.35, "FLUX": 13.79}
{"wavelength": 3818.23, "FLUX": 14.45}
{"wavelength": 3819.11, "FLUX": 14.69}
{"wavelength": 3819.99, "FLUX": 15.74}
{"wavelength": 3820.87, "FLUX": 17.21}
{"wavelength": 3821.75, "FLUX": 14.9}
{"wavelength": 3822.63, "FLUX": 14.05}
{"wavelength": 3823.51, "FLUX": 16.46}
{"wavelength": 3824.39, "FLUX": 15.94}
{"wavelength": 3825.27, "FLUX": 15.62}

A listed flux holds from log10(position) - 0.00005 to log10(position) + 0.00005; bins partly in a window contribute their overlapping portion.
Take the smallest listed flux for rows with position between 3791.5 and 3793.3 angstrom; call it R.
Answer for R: 13.38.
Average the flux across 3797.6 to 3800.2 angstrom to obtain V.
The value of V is 9.26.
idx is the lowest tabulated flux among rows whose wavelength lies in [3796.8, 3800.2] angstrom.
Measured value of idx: 7.329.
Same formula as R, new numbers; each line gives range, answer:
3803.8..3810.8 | 13.58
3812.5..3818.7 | 12.5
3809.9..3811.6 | 14.01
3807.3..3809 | 13.9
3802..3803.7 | 14.81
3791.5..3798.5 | 10.73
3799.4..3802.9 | 9.592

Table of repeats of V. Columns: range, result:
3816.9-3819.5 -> 14.3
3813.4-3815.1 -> 13.7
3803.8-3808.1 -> 15.8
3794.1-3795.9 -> 13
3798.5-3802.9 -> 11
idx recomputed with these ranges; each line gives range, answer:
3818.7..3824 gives 14.05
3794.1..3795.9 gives 12.06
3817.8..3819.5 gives 14.45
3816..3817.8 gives 13.79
